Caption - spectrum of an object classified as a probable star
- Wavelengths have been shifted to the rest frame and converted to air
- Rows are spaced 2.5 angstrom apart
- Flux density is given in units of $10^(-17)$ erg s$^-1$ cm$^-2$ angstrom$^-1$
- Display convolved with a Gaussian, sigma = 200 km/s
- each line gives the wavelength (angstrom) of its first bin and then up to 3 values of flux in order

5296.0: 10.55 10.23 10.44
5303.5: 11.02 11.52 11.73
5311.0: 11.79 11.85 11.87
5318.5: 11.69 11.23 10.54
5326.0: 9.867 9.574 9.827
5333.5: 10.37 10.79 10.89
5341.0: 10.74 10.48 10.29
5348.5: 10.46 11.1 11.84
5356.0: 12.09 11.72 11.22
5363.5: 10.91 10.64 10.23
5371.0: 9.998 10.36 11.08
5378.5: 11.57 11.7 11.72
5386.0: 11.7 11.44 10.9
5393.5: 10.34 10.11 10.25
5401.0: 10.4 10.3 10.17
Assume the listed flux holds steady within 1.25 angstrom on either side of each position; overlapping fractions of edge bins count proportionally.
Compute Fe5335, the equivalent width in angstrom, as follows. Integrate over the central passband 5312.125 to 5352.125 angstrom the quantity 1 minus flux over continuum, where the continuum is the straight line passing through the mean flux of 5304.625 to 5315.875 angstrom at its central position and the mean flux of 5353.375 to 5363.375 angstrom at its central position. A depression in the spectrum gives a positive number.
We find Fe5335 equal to 3.3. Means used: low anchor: 11.7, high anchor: 11.6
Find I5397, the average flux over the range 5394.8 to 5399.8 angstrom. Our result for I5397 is 10.2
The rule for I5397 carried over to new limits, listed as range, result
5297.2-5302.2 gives 10.3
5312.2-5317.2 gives 11.9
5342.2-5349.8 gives 10.4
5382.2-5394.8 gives 11.2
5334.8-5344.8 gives 10.7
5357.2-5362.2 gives 11.5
